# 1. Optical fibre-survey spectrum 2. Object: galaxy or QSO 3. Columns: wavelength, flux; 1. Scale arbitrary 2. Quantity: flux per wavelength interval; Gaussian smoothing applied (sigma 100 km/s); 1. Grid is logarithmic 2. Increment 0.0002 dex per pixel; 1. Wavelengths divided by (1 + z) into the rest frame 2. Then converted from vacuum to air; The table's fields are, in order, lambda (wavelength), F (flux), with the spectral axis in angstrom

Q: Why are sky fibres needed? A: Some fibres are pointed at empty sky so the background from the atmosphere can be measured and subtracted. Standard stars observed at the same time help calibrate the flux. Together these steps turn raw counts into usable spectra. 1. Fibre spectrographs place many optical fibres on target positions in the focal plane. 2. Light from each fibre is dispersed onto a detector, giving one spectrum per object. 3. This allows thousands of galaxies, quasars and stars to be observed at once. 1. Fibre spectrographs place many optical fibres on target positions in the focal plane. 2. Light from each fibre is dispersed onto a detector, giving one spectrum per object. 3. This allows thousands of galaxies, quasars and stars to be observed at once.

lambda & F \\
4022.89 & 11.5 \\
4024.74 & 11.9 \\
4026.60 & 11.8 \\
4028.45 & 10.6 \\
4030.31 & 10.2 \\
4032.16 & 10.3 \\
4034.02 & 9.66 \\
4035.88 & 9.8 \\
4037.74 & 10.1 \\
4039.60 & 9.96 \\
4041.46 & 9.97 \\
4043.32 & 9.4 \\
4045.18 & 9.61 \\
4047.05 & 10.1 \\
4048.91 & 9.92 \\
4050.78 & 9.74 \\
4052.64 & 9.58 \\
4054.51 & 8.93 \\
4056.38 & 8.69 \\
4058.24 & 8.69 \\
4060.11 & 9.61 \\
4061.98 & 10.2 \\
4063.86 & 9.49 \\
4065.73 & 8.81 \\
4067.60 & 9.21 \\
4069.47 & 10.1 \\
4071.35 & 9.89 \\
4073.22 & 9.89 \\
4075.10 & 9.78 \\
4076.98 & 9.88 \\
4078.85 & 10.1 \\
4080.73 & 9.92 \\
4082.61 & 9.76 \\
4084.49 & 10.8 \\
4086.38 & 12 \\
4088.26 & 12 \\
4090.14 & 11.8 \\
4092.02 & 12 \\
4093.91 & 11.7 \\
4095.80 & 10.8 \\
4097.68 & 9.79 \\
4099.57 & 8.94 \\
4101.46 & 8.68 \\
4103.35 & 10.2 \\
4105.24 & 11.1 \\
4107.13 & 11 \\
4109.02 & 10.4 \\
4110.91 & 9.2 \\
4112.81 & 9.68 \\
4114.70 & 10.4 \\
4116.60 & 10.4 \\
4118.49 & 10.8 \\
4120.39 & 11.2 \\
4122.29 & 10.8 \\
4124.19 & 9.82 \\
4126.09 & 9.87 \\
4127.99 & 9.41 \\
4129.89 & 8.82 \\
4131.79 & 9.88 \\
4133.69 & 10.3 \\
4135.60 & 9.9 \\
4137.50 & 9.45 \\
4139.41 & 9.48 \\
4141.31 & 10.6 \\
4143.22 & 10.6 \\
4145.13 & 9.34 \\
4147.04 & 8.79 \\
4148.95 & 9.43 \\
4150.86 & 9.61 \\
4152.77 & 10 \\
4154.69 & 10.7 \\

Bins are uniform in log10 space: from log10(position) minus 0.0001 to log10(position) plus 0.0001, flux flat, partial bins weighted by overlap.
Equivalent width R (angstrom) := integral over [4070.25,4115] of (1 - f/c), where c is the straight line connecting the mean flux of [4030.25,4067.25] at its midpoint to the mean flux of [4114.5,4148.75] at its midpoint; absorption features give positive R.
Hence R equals -2.74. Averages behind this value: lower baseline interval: 9.62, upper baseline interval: 9.97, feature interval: 10.4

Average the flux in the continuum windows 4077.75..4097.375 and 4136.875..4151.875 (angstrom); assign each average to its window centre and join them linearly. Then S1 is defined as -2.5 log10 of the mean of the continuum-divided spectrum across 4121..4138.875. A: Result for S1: 0.02 mag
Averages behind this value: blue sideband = 11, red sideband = 9.67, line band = 9.82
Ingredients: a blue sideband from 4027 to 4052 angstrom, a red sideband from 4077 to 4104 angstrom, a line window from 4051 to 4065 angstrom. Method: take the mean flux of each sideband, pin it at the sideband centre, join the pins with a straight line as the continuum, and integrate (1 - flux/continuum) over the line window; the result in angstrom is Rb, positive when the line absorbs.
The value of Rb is 1.2 angstrom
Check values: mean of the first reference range 9.99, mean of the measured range 9.33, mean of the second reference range 10.6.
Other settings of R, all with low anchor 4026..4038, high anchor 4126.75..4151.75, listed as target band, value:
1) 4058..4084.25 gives 0.9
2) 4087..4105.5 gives -1.4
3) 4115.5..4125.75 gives -0.8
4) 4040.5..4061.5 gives 1.5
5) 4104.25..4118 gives -0.7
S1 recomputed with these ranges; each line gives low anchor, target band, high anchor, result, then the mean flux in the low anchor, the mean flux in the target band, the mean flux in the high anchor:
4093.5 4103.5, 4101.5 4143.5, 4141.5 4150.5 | -0.037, 9.91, 10.1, 9.63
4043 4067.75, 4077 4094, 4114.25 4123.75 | -0.103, 9.43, 11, 10.7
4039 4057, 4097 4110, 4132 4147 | -0.028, 9.6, 10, 9.88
